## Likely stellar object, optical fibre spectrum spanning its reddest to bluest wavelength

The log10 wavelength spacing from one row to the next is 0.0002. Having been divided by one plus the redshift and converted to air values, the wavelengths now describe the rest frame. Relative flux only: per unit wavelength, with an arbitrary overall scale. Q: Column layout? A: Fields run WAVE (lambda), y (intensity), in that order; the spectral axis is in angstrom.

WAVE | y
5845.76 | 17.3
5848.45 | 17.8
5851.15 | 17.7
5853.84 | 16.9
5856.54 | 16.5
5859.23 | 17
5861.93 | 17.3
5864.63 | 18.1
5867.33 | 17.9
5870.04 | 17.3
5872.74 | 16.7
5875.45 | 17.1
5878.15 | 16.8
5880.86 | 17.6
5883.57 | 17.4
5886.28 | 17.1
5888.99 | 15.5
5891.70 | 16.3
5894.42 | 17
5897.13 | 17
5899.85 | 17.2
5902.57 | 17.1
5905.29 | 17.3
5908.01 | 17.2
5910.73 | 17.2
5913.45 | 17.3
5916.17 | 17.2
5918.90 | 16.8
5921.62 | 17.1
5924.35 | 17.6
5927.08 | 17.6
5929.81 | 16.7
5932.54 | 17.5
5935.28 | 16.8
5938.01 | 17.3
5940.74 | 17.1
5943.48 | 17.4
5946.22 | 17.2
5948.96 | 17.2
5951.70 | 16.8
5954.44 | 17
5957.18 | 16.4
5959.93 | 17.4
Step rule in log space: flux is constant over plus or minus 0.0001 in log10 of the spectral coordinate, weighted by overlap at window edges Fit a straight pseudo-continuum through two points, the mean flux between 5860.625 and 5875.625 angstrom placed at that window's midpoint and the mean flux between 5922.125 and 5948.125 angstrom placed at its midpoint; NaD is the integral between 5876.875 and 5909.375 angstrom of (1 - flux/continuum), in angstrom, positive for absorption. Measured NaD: 0.7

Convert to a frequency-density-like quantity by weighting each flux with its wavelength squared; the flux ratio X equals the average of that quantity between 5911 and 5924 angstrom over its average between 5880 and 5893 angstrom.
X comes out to 1.0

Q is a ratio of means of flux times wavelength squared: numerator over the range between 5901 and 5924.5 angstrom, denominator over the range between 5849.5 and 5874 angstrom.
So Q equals 1.01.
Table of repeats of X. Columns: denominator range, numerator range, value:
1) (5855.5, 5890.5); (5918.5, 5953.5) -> 1.03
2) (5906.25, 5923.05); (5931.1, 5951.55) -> 1.01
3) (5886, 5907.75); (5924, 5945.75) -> 1.04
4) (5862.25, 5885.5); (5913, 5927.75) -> 1.01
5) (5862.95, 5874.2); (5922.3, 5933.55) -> 1.01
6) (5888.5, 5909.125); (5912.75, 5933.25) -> 1.03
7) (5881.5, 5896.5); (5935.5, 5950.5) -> 1.05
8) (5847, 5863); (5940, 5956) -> 1.03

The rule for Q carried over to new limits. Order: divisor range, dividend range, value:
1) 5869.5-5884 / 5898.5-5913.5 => 1.01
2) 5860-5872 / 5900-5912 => 0.99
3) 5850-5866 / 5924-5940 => 1.02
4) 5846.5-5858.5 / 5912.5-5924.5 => 1.02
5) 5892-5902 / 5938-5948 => 1.03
